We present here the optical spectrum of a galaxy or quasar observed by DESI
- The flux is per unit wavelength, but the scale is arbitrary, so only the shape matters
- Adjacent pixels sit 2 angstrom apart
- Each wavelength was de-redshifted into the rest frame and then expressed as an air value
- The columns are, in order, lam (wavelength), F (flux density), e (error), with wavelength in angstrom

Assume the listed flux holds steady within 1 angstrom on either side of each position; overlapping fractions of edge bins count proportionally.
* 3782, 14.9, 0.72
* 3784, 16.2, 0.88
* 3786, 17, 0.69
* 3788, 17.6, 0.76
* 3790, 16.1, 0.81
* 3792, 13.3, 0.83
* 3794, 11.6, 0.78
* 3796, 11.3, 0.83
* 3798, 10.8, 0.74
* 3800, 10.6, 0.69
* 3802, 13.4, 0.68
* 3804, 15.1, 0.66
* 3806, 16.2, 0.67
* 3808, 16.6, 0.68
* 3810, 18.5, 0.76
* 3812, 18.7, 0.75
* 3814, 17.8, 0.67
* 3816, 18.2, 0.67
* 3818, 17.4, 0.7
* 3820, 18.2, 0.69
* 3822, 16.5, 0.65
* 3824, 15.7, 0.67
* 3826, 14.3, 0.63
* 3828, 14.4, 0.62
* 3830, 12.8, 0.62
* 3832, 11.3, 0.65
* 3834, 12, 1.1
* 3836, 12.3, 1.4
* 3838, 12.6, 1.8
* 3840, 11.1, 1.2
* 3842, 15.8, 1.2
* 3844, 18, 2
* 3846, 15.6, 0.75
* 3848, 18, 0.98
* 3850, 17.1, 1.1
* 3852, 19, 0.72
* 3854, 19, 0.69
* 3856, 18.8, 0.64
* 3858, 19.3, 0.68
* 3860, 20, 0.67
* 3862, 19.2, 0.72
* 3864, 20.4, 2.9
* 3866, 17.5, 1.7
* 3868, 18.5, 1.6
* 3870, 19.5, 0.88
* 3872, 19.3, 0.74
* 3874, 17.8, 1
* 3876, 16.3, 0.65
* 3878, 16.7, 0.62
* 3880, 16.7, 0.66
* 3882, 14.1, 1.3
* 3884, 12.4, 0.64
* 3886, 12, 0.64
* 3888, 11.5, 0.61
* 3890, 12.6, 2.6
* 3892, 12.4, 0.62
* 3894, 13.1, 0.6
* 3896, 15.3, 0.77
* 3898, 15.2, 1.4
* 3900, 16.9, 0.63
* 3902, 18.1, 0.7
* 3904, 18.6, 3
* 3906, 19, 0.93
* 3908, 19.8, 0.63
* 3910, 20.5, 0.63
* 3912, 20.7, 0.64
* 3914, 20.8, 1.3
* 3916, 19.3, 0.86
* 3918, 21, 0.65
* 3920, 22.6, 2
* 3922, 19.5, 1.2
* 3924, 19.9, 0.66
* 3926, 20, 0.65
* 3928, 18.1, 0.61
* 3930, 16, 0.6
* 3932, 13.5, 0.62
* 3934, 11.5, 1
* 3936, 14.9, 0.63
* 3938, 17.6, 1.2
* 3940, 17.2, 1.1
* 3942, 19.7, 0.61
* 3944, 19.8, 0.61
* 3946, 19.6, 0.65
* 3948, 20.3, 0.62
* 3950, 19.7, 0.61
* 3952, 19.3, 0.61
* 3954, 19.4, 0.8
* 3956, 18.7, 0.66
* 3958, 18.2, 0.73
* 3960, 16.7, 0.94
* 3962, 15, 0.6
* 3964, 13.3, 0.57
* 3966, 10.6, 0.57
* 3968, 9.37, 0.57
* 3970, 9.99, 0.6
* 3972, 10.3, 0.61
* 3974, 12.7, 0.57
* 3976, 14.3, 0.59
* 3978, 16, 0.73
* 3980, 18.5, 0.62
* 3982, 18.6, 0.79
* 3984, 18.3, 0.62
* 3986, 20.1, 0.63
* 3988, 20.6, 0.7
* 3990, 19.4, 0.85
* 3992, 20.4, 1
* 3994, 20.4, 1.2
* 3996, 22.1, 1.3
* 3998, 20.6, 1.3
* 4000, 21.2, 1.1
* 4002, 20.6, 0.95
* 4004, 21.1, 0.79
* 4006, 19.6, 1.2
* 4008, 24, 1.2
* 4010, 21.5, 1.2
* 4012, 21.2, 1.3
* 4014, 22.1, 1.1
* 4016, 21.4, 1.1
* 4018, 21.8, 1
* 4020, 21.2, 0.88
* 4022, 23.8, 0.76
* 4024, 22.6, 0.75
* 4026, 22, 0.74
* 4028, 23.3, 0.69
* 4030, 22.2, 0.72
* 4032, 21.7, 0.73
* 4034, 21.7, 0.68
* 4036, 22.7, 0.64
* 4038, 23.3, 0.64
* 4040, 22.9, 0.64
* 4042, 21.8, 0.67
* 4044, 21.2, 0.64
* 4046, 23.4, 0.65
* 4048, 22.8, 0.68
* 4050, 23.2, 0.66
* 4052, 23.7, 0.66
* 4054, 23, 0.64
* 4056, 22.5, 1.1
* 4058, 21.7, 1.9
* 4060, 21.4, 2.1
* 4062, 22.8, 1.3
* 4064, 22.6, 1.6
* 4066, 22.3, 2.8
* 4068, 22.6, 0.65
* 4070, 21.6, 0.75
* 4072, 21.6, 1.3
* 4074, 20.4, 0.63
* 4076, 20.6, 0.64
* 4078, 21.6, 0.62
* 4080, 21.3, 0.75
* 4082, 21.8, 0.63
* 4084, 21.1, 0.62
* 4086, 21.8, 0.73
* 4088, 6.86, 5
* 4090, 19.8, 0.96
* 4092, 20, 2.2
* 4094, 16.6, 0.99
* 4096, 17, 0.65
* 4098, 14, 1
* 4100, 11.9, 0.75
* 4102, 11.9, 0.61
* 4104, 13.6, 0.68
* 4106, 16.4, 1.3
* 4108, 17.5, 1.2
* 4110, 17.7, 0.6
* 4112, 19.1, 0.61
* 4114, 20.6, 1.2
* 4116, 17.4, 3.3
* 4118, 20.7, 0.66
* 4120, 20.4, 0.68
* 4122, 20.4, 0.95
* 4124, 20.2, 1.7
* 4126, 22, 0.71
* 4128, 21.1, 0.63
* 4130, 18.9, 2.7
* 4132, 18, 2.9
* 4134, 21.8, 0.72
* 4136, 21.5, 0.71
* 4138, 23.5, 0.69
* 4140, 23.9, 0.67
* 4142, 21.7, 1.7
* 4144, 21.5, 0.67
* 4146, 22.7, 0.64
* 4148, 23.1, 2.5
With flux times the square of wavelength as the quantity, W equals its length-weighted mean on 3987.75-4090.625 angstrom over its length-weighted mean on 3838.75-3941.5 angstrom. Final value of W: 1.35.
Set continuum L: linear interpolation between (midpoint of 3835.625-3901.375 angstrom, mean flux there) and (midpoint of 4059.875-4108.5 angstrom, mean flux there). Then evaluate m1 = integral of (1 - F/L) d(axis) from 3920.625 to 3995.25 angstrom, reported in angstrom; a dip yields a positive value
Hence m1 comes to 1.1 angstrom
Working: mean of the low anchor 16.2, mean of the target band 17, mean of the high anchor 18.7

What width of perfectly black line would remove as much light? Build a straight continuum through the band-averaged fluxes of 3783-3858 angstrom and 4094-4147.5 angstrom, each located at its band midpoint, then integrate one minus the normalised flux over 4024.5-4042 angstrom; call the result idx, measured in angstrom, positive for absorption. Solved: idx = -4.3 angstrom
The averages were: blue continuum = 15.4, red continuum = 19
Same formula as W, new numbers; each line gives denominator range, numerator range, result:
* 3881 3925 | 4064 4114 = 1.18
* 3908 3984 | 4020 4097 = 1.32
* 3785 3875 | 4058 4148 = 1.40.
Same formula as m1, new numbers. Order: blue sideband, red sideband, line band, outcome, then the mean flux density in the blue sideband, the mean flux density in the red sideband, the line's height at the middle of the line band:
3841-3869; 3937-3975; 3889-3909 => 1.4 angstrom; 18.3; 16.2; 17.4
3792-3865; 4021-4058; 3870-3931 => 3.0 angstrom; 15.7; 22.6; 18.1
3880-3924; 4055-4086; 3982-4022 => -2.3 angstrom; 17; 21.7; 19.8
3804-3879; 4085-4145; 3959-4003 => 2.3 angstrom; 16.7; 18.6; 17.7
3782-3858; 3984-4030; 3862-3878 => -1.3 angstrom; 15.4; 21.4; 17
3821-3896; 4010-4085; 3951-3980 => 6.9 angstrom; 15.8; 22.1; 19.4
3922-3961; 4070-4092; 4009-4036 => -4.3 angstrom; 17.9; 19.8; 19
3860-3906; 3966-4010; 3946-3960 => -1.4 angstrom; 16.2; 17.9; 17.4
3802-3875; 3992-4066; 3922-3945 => 2.6 angstrom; 16.7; 22.1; 19.4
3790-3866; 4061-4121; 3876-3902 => 3.4 angstrom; 15.7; 18.8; 16.4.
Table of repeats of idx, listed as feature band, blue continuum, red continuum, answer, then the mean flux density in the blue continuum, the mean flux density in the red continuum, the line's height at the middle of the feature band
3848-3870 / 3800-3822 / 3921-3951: -2.2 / 16.7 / 17.8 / 17.1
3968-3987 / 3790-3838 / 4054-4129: 2.5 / 14.6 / 19.3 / 17.4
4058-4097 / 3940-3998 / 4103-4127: -3.9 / 17.3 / 18.8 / 18.4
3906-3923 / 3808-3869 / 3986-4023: -1.6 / 16.6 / 21.2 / 18.7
